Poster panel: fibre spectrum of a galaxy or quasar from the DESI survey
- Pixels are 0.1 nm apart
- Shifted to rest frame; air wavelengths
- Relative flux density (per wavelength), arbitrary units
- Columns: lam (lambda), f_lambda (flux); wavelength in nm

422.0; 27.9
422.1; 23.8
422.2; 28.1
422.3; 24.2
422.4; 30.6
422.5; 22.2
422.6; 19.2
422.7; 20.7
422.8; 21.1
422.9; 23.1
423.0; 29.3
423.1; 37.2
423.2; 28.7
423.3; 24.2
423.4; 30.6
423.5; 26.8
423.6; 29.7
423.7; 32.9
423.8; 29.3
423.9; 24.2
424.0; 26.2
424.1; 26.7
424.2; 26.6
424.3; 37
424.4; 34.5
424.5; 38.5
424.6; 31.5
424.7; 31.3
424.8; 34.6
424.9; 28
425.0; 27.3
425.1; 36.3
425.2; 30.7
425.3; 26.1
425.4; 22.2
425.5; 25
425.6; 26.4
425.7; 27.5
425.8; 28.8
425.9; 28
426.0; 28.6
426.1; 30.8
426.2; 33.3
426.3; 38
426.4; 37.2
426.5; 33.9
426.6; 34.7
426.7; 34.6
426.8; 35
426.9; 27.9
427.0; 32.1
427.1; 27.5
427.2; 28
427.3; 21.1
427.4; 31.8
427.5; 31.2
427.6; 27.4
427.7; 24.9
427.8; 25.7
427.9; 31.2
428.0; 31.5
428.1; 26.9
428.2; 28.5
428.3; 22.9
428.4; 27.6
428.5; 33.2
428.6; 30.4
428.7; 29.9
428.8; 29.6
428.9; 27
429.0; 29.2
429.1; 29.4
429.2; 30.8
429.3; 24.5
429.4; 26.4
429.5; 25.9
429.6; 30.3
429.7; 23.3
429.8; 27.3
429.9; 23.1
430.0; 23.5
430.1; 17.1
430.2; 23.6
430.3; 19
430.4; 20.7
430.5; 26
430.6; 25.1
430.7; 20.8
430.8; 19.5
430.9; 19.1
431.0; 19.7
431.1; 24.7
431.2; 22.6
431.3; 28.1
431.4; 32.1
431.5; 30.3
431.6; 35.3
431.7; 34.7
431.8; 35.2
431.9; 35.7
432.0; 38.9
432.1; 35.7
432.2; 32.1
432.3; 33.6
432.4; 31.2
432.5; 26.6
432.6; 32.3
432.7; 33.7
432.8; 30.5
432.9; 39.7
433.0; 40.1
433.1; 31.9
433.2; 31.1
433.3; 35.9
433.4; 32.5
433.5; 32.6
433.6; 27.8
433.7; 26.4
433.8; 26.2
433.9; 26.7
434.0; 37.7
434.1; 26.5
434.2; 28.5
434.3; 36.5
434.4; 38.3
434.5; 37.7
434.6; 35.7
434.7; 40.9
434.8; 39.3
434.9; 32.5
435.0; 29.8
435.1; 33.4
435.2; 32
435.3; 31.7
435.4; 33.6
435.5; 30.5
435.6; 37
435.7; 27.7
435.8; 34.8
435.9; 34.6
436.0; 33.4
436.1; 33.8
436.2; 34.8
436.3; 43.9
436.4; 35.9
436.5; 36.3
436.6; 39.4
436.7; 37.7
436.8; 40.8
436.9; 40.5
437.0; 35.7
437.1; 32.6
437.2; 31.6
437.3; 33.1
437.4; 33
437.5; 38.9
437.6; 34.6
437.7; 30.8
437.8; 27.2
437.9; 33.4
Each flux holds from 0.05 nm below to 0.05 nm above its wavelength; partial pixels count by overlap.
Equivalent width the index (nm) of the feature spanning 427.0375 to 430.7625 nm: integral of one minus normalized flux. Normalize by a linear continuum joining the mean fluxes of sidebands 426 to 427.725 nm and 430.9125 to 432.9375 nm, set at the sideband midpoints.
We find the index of 0.56 nm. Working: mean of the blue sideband 31.2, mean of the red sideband 31.4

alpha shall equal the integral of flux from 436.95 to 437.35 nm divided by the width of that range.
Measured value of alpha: 33.3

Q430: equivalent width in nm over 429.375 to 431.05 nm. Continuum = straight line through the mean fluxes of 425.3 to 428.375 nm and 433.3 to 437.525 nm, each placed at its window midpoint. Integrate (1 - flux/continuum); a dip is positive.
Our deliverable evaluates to 0.44 nm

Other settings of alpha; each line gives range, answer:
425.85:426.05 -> 28.3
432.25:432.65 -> 30.9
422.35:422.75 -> 23.2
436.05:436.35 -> 37.5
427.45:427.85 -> 27.3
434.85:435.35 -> 31.9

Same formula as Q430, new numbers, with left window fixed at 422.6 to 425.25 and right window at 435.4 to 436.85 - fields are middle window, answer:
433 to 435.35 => 0.12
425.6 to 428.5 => 0.10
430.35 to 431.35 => 0.31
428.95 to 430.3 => 0.28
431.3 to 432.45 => -0.01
